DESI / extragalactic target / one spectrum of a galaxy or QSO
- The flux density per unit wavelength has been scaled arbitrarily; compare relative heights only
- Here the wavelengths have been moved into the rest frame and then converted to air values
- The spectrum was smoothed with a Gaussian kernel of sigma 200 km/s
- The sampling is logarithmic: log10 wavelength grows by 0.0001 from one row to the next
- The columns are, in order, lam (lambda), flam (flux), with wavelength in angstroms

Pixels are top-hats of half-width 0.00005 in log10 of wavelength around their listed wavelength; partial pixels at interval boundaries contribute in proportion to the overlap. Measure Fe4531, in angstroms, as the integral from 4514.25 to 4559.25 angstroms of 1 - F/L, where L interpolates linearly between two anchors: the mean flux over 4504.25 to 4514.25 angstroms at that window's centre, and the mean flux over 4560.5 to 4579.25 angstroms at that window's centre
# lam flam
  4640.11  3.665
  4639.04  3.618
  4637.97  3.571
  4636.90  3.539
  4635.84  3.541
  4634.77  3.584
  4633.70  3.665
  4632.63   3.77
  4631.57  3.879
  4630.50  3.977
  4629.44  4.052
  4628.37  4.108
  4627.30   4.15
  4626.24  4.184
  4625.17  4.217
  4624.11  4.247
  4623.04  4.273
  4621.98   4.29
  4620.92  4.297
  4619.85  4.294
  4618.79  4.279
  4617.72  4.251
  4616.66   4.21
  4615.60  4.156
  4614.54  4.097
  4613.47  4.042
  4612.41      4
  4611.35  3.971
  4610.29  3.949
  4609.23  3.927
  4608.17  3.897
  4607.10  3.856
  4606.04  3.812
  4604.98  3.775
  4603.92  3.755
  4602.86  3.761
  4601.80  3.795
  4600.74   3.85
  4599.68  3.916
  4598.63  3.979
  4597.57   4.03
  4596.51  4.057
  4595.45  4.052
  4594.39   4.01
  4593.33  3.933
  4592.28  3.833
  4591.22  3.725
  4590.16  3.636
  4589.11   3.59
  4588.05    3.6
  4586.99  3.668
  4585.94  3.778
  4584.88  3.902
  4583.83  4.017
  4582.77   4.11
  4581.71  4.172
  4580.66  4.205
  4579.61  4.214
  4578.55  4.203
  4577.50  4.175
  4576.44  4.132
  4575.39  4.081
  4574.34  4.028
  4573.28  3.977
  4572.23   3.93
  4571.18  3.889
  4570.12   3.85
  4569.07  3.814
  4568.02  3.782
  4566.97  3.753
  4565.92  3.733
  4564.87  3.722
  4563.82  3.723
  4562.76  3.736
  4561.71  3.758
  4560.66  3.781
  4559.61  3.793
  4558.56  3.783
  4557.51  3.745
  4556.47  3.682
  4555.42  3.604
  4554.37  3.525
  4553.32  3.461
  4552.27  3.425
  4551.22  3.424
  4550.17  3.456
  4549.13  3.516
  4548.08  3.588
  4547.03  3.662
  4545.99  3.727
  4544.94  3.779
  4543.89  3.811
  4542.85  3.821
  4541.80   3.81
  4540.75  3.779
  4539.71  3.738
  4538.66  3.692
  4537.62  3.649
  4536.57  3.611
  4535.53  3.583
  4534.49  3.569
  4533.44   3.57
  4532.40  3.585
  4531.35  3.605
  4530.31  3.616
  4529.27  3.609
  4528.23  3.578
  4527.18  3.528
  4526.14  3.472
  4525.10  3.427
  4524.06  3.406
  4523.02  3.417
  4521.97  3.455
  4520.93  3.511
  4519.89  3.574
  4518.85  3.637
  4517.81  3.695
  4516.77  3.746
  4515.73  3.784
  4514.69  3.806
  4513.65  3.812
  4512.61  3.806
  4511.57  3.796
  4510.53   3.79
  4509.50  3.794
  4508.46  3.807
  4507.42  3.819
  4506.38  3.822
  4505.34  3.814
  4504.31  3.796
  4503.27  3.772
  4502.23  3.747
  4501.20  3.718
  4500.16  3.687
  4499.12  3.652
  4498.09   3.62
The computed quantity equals 2.71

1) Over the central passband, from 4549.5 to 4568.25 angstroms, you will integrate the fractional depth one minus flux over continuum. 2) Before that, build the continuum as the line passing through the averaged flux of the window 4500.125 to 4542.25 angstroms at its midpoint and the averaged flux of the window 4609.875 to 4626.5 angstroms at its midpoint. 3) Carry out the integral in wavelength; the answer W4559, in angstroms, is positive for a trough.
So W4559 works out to 1.0 angstroms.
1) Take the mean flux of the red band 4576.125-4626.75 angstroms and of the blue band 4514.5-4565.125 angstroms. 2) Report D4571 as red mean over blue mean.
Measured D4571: 1.1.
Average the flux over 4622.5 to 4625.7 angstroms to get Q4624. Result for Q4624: 4.25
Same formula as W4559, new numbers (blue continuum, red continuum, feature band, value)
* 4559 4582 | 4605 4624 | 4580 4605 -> 0.8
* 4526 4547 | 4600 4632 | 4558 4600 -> -0.4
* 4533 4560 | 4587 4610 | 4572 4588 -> -1.1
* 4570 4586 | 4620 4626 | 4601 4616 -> 1.0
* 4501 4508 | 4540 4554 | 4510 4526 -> 0.4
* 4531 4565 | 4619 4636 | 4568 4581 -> -0.8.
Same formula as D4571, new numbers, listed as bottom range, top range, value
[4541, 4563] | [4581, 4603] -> 1.06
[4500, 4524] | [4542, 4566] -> 0.99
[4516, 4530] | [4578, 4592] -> 1.10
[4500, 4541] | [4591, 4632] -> 1.10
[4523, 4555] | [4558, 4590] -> 1.08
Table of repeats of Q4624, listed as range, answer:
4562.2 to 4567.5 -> 3.73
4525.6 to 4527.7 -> 3.51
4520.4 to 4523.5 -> 3.45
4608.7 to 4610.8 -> 3.94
